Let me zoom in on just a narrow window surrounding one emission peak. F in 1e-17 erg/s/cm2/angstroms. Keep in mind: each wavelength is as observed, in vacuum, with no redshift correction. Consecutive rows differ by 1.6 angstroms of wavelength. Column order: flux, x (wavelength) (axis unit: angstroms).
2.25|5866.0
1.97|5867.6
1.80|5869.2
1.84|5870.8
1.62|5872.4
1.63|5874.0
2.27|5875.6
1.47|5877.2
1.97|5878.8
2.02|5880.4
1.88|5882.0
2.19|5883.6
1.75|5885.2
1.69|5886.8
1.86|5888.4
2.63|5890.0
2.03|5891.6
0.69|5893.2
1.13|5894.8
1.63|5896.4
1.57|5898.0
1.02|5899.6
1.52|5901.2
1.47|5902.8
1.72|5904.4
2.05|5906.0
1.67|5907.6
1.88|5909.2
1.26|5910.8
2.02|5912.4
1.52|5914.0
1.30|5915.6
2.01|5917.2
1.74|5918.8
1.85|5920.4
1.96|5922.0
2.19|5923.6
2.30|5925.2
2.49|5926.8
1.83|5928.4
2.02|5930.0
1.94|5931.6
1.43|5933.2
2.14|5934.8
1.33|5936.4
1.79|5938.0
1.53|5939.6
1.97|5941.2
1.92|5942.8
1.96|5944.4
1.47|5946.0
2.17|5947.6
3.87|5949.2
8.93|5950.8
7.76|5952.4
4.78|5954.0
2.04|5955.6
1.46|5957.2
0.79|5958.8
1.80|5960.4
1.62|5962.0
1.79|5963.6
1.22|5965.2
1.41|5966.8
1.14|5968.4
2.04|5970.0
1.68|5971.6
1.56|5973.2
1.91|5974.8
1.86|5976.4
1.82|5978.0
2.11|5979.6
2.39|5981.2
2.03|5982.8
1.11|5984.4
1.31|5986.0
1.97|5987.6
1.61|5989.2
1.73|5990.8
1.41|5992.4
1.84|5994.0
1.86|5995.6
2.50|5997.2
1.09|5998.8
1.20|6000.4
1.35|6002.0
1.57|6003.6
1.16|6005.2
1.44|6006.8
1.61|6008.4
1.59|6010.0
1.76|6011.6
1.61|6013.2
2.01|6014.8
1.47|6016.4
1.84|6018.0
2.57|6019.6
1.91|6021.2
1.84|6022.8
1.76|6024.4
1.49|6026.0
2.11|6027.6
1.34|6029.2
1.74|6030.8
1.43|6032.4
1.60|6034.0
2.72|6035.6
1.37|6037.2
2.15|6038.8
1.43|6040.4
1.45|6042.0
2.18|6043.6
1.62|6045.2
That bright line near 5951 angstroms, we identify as H-beta 4861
